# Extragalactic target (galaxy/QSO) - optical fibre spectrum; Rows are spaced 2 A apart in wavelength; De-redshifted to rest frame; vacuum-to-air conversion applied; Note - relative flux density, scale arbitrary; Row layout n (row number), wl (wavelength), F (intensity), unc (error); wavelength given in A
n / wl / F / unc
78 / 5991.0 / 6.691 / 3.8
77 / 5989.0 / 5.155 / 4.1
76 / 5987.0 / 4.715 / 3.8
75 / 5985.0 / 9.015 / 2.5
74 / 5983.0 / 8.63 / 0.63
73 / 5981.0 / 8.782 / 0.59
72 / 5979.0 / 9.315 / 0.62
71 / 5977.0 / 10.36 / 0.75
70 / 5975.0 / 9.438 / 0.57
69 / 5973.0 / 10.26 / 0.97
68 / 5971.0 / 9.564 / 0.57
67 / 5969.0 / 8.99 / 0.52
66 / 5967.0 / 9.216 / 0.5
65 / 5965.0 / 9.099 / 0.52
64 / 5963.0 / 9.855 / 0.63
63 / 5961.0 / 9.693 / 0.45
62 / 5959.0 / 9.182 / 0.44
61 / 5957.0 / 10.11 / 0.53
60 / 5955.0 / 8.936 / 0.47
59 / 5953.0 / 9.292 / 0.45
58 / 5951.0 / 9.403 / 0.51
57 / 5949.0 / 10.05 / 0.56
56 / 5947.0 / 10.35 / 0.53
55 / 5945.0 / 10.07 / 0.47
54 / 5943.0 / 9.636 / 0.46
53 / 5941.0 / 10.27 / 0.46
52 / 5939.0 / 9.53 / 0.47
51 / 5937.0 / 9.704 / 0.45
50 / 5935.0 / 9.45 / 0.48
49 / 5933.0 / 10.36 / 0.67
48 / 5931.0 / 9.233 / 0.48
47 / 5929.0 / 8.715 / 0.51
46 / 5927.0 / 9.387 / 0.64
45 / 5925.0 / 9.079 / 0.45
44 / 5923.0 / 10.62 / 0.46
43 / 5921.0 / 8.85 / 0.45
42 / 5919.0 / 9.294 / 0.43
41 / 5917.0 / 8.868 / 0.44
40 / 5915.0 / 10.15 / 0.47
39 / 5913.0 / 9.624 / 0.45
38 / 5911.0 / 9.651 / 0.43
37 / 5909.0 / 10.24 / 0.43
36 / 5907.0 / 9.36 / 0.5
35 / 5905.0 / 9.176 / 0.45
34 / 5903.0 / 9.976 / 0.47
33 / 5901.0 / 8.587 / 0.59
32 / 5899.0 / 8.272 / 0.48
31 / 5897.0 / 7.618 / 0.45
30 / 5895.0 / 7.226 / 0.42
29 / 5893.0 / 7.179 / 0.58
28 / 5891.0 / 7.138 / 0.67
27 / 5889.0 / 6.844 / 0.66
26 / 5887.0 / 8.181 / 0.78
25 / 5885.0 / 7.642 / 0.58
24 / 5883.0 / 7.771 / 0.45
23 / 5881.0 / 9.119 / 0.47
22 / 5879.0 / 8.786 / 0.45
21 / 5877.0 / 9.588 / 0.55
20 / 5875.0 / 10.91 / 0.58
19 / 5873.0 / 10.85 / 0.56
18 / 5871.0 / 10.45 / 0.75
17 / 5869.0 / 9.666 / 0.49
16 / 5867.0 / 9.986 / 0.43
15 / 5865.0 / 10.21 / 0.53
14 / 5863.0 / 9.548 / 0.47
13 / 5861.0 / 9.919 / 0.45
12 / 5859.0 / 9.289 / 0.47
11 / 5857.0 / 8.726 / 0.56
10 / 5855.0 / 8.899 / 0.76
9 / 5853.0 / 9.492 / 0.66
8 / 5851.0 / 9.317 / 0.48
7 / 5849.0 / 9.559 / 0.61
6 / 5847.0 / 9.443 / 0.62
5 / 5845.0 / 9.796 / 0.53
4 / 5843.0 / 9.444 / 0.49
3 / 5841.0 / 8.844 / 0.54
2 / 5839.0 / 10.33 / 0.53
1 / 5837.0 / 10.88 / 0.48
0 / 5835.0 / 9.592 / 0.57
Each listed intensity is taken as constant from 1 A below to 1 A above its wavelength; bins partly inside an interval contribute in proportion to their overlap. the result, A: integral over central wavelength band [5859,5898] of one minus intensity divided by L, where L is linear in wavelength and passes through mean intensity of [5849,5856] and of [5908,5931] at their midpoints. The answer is 2.0 A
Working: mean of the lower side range 9.28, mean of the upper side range 9.49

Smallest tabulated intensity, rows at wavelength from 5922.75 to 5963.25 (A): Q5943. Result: 8.715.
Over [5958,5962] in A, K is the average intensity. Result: 9.44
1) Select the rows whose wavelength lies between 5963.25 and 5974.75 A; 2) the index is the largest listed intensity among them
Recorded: 10.26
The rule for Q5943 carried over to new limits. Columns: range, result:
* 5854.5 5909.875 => 6.844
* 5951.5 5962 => 8.936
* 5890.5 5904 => 7.138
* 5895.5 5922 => 7.618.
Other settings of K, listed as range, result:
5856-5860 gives 9.01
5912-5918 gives 9.55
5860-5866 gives 9.89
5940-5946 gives 9.99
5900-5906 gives 9.25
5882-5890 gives 7.61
